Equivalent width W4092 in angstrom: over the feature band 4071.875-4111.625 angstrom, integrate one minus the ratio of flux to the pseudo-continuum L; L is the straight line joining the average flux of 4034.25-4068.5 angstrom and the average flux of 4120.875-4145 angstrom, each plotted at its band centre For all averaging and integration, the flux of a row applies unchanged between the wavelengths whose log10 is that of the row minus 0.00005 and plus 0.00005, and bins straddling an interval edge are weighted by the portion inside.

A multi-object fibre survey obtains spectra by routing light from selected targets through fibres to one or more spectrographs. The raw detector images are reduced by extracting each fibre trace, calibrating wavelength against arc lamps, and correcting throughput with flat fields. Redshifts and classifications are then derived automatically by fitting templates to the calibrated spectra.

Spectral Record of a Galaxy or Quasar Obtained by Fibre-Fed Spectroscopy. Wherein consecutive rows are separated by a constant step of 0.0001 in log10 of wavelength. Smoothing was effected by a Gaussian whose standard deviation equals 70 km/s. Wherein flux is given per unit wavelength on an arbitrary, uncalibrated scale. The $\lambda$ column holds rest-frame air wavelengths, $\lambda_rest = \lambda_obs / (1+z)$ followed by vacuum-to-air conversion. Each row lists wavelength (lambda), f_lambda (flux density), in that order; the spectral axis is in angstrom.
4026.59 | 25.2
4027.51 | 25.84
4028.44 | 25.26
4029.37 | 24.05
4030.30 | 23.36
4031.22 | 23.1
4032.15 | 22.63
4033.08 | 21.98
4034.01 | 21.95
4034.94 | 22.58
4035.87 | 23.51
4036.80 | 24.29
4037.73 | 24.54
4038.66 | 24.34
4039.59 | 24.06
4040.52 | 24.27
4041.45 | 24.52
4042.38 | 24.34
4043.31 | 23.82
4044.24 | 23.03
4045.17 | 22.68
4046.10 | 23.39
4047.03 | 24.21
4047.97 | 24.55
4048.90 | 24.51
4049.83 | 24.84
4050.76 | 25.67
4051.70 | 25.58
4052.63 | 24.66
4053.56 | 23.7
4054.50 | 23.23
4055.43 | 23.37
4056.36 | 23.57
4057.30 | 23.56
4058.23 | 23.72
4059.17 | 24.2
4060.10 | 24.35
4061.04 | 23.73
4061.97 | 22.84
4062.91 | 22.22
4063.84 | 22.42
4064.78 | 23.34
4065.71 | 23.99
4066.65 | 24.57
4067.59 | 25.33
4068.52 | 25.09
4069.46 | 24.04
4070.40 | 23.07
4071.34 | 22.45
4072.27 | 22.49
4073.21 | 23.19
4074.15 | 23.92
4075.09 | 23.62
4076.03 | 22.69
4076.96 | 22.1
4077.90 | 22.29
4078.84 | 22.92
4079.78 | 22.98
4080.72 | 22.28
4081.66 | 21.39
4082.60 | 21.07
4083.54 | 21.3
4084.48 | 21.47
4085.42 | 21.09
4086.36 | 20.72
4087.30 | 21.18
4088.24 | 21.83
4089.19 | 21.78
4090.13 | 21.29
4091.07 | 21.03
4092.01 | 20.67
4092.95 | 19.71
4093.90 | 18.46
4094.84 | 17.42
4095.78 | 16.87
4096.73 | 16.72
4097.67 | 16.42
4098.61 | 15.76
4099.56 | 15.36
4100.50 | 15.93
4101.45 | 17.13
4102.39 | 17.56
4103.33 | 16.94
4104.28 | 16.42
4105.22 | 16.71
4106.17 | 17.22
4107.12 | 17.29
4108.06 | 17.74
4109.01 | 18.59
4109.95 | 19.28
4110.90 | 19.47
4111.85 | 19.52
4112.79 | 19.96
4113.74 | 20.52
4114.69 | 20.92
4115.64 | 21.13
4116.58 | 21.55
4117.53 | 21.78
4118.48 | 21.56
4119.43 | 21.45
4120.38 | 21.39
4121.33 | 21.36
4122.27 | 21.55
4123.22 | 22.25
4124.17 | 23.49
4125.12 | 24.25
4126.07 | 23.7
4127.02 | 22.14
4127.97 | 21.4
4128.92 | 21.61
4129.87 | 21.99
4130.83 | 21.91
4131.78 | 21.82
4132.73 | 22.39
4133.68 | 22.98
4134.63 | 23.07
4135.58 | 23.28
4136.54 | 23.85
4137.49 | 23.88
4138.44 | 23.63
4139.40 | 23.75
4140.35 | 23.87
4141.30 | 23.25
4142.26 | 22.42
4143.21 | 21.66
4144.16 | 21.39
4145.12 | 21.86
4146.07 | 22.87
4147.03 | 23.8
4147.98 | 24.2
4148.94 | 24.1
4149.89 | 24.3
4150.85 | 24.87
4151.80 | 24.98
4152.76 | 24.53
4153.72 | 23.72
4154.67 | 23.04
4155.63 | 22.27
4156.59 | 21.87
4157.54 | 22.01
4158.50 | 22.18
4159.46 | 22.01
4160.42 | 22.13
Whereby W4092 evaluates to 6.1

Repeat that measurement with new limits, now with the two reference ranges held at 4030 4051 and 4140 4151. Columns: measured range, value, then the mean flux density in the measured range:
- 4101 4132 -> 3.9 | 20.3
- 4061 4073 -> 0.1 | 23.5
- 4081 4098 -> 2.5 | 20.1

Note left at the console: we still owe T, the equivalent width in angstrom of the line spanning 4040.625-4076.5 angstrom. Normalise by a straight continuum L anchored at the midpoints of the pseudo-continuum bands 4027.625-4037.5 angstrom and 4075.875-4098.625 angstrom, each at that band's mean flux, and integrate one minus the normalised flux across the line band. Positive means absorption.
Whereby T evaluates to -2.9 angstrom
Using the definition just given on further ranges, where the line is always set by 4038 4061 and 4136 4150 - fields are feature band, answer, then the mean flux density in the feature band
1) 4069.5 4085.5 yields 0.93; 22.4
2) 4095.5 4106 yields 3.14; 16.5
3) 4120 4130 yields 0.47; 22.3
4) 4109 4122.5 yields 1.58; 20.7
